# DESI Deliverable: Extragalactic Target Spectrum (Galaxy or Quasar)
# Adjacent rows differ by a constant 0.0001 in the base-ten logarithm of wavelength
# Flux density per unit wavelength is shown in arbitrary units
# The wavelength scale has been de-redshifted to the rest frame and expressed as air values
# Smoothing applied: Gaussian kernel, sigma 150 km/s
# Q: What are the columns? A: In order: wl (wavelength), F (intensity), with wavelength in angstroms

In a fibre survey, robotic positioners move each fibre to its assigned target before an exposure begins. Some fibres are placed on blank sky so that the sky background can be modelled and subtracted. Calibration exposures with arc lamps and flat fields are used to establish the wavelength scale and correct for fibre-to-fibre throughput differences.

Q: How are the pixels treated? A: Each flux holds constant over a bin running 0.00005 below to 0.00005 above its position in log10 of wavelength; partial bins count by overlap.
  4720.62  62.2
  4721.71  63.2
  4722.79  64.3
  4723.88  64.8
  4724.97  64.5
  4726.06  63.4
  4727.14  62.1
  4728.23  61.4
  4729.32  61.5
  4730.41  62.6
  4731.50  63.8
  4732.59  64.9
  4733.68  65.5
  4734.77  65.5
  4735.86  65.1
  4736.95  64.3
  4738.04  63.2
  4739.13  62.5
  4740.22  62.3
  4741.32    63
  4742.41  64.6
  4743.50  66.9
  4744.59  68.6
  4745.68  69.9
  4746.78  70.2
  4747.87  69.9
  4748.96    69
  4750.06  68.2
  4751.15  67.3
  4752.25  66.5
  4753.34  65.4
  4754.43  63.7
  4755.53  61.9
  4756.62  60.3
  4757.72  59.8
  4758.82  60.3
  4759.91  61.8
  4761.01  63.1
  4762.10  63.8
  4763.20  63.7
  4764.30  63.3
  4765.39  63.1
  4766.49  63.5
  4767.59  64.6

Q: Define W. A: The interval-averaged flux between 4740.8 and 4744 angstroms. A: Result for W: 64.9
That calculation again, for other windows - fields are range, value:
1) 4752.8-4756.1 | 63.7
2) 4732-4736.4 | 65.2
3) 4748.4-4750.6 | 68.5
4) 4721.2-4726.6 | 64.1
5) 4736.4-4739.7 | 63.4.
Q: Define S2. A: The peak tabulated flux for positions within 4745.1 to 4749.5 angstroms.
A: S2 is 70.2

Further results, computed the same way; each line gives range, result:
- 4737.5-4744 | 66.9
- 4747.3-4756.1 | 69.9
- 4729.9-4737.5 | 65.5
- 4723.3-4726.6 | 64.8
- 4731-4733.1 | 64.9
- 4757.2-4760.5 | 61.8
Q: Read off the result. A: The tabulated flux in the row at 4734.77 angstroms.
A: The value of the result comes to 65.5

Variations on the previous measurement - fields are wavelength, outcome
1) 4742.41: 64.6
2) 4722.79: 64.3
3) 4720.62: 62.2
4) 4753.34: 65.4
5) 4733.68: 65.5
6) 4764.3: 63.3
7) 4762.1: 63.8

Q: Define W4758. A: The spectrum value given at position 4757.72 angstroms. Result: 59.8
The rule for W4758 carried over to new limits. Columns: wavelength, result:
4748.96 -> 69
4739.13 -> 62.5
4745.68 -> 69.9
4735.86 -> 65.1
